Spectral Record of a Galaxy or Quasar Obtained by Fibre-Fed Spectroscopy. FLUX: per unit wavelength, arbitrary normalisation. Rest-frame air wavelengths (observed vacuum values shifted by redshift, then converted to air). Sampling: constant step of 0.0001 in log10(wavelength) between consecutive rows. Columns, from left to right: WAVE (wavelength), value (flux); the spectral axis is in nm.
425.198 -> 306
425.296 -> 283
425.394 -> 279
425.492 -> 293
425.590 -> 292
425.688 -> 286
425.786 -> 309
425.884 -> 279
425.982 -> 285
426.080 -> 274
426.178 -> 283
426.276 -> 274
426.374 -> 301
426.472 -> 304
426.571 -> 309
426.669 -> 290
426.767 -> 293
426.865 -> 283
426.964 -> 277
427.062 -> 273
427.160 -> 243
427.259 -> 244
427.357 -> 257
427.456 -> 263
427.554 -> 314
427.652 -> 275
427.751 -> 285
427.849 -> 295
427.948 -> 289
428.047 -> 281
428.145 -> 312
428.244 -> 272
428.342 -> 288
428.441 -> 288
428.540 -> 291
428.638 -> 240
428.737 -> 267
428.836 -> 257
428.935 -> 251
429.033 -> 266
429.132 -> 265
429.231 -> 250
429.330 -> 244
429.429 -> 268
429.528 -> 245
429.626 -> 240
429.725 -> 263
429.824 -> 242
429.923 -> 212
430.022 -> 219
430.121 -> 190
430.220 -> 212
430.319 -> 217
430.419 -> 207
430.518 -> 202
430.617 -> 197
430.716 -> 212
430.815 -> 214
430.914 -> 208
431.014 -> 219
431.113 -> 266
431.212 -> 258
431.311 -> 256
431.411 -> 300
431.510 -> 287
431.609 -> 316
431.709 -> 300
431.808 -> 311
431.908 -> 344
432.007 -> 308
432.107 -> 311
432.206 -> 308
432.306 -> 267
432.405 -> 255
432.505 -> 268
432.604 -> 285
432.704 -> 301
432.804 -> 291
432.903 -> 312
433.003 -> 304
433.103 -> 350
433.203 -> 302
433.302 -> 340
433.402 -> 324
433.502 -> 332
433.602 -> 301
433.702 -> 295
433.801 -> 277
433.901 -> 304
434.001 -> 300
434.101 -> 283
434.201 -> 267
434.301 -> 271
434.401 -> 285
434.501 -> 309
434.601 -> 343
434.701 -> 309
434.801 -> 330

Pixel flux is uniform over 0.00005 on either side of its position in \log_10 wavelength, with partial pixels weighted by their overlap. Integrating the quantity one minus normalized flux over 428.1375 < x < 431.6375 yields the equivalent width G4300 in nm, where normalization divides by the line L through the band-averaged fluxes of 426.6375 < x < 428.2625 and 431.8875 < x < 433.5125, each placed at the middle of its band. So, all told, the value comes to 0.52 nm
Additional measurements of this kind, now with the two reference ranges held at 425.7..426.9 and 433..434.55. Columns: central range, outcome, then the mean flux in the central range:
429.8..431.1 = 0.37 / 212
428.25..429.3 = 0.10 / 266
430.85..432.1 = 0.07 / 281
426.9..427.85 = 0.07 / 272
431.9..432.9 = 0.03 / 293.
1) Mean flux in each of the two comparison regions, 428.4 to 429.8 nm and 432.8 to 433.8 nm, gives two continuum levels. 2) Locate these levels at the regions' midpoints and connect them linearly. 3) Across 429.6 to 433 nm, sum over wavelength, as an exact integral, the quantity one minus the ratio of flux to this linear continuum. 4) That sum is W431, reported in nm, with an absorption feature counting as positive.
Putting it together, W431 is 0.35 nm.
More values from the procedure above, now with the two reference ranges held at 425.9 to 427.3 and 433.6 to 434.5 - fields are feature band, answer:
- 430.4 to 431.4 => 0.20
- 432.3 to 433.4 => -0.05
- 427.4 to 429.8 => 0.10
